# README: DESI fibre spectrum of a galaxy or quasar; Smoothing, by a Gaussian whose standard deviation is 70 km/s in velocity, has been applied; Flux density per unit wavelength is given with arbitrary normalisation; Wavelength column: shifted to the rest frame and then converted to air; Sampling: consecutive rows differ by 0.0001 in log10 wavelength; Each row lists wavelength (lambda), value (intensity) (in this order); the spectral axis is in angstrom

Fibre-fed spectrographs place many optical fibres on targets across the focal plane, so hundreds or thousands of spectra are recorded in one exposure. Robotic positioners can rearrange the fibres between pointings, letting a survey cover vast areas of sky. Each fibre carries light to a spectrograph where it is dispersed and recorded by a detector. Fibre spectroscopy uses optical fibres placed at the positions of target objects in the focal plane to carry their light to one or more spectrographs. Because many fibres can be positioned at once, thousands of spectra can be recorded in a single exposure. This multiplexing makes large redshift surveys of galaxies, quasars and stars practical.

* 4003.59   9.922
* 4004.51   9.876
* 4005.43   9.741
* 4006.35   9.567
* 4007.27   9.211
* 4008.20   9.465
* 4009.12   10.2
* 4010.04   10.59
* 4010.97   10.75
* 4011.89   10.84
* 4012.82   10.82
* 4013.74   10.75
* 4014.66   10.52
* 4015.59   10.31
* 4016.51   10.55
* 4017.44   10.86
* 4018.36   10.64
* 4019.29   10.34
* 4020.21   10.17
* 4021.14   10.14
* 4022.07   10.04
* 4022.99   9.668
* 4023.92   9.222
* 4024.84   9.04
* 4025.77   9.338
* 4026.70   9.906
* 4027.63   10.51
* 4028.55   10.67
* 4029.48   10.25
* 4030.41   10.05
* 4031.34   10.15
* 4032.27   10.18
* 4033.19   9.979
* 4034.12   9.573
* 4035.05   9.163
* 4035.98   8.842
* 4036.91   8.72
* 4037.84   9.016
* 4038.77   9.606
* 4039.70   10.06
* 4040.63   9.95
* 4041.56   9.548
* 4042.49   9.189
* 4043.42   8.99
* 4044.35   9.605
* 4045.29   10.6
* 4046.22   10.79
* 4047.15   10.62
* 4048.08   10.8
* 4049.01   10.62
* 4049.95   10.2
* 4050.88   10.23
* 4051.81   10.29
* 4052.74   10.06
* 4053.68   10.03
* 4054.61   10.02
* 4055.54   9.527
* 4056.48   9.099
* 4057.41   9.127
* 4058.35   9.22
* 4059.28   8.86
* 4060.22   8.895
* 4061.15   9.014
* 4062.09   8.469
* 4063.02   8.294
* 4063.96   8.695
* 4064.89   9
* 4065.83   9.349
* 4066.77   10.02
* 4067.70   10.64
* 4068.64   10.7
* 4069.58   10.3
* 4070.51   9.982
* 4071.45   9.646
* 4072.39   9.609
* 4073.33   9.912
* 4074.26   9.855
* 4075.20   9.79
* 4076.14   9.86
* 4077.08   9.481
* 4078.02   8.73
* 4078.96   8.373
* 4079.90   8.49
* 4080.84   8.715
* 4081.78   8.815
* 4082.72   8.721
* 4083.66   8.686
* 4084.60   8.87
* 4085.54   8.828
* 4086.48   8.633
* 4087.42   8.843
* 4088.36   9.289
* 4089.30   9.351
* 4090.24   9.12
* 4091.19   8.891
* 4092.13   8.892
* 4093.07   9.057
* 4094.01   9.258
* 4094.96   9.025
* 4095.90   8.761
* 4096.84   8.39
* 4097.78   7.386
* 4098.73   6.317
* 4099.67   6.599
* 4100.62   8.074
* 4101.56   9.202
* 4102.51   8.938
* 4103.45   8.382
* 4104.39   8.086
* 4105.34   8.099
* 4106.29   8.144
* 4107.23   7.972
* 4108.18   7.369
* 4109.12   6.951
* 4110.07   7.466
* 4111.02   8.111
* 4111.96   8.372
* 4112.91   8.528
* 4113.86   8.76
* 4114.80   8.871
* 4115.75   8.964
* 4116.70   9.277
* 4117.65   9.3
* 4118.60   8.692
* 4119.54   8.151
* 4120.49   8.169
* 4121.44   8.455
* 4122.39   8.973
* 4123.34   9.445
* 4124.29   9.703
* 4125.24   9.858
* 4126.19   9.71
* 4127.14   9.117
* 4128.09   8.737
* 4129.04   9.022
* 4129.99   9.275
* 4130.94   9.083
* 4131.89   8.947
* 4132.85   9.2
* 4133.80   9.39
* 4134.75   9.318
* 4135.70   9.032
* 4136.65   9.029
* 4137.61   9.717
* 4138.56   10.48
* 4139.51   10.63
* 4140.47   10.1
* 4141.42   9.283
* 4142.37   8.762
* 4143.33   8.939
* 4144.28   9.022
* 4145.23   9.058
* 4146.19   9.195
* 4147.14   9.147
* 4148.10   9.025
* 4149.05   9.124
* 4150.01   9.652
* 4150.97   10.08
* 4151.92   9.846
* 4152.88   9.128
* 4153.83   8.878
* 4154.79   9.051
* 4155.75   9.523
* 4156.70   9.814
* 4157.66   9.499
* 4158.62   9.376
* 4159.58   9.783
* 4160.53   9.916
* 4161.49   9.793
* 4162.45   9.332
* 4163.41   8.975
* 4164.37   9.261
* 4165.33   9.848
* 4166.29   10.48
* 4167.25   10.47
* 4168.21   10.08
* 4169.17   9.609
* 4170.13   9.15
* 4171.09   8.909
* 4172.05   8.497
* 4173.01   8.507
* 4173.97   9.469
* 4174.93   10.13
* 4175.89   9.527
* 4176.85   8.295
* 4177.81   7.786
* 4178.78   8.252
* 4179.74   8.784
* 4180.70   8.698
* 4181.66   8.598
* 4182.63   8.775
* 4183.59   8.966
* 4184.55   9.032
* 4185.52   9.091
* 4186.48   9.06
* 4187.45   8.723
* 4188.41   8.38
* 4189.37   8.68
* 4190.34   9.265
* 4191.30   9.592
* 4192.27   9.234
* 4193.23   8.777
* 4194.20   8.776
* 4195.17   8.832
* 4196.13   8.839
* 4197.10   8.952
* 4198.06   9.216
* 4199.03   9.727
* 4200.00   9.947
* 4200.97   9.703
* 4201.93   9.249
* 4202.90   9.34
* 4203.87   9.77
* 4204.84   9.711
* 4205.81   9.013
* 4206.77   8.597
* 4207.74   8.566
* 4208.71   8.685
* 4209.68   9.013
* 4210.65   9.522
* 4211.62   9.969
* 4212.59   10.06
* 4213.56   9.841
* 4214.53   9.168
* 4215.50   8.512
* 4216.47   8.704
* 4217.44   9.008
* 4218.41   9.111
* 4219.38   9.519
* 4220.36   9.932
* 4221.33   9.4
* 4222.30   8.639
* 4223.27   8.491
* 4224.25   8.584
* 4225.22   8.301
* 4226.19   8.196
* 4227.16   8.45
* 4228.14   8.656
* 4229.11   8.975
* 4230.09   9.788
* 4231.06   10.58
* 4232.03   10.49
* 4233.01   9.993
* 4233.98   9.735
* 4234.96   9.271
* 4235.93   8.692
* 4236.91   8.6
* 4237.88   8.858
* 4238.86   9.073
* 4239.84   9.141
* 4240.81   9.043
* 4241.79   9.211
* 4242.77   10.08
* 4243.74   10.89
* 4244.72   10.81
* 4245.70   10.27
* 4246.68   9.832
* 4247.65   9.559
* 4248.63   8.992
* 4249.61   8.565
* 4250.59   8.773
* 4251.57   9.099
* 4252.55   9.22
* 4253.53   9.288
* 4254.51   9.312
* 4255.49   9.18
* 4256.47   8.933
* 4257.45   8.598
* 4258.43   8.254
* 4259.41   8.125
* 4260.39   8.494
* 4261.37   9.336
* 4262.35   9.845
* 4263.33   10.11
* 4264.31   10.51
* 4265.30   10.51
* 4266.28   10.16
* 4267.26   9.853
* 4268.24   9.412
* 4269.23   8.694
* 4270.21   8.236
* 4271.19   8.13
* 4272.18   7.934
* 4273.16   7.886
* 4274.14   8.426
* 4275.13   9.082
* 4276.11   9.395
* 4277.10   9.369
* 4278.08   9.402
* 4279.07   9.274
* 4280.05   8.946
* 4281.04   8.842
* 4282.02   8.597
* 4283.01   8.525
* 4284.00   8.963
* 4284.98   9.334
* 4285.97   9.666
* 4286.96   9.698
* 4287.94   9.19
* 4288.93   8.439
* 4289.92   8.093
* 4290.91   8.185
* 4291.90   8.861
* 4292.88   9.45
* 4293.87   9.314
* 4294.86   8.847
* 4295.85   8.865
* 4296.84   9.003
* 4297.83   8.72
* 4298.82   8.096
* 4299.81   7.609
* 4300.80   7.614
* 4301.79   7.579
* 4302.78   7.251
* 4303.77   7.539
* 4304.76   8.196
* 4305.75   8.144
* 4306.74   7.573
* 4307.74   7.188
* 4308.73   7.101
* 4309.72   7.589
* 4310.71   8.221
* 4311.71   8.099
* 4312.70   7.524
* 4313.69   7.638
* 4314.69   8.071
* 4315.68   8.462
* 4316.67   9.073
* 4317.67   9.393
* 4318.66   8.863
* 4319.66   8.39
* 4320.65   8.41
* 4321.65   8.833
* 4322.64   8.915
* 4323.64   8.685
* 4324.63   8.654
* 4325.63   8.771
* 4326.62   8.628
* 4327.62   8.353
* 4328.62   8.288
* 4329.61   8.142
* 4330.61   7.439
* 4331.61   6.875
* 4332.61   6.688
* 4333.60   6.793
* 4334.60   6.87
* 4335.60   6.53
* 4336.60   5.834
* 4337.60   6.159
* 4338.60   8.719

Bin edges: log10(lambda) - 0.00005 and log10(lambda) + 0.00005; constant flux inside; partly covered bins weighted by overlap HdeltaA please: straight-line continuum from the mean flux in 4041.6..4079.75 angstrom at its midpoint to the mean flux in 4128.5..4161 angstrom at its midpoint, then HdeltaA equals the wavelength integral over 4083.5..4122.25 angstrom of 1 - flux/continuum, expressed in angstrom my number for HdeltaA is 4.3 angstrom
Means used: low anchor 9.65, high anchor 9.39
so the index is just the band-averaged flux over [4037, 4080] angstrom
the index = 9.63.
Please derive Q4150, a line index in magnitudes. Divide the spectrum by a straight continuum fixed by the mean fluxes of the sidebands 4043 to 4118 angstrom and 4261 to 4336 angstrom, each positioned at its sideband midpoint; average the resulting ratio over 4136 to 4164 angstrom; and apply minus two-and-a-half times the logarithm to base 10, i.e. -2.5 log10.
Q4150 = -0.07 mag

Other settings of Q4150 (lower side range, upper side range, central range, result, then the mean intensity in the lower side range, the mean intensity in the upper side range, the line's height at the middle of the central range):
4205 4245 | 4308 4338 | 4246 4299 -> -0.05 mag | 9.25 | 7.91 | 8.6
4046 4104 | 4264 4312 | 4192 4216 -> -0.05 mag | 9.21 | 8.64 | 8.86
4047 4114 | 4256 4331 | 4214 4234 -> -0.05 mag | 9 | 8.63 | 8.75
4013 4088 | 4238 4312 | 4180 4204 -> 0.01 mag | 9.66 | 8.87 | 9.17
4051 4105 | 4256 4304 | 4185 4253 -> -0.04 mag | 9.06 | 8.85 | 8.91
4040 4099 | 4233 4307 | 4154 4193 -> 0.00 mag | 9.35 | 8.98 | 9.16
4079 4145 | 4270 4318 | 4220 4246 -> -0.09 mag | 8.78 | 8.46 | 8.57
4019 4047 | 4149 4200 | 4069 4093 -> 0.05 mag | 9.78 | 9.21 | 9.59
